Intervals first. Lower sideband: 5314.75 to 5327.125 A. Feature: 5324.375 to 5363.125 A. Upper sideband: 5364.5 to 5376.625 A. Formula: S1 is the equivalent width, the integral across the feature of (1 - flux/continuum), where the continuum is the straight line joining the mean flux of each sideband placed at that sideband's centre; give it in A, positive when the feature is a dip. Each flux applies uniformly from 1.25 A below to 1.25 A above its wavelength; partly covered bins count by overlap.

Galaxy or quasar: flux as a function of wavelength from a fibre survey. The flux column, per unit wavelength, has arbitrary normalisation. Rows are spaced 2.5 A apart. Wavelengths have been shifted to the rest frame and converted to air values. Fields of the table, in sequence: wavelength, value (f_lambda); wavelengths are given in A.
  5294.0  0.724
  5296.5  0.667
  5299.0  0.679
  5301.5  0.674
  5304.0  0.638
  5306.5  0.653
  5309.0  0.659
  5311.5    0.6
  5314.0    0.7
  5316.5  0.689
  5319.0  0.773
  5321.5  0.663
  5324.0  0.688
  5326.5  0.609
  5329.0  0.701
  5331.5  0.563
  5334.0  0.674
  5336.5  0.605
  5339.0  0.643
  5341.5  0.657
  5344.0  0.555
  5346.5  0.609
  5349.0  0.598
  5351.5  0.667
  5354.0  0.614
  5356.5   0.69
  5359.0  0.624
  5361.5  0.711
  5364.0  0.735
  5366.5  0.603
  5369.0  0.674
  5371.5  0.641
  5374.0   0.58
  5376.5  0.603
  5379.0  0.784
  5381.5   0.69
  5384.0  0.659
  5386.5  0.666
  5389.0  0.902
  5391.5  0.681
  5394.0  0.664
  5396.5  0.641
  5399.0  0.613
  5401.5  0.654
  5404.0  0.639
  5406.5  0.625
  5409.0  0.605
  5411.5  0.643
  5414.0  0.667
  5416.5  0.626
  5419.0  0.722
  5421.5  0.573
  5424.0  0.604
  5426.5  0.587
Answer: 1.4 A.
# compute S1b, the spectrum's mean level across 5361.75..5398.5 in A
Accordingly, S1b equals 0.68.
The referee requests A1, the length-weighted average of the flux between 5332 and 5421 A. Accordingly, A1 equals 0.655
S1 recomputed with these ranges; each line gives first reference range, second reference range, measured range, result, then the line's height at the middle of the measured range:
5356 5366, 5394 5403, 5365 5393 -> -0.79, 0.663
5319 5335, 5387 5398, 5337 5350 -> 1.18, 0.673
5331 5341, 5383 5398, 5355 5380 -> 0.28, 0.671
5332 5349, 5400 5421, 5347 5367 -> -0.97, 0.625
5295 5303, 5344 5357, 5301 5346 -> -0.06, 0.65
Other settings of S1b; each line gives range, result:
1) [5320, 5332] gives 0.653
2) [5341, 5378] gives 0.638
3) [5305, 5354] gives 0.647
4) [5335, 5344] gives 0.625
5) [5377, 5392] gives 0.726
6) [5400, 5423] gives 0.639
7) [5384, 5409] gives 0.672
